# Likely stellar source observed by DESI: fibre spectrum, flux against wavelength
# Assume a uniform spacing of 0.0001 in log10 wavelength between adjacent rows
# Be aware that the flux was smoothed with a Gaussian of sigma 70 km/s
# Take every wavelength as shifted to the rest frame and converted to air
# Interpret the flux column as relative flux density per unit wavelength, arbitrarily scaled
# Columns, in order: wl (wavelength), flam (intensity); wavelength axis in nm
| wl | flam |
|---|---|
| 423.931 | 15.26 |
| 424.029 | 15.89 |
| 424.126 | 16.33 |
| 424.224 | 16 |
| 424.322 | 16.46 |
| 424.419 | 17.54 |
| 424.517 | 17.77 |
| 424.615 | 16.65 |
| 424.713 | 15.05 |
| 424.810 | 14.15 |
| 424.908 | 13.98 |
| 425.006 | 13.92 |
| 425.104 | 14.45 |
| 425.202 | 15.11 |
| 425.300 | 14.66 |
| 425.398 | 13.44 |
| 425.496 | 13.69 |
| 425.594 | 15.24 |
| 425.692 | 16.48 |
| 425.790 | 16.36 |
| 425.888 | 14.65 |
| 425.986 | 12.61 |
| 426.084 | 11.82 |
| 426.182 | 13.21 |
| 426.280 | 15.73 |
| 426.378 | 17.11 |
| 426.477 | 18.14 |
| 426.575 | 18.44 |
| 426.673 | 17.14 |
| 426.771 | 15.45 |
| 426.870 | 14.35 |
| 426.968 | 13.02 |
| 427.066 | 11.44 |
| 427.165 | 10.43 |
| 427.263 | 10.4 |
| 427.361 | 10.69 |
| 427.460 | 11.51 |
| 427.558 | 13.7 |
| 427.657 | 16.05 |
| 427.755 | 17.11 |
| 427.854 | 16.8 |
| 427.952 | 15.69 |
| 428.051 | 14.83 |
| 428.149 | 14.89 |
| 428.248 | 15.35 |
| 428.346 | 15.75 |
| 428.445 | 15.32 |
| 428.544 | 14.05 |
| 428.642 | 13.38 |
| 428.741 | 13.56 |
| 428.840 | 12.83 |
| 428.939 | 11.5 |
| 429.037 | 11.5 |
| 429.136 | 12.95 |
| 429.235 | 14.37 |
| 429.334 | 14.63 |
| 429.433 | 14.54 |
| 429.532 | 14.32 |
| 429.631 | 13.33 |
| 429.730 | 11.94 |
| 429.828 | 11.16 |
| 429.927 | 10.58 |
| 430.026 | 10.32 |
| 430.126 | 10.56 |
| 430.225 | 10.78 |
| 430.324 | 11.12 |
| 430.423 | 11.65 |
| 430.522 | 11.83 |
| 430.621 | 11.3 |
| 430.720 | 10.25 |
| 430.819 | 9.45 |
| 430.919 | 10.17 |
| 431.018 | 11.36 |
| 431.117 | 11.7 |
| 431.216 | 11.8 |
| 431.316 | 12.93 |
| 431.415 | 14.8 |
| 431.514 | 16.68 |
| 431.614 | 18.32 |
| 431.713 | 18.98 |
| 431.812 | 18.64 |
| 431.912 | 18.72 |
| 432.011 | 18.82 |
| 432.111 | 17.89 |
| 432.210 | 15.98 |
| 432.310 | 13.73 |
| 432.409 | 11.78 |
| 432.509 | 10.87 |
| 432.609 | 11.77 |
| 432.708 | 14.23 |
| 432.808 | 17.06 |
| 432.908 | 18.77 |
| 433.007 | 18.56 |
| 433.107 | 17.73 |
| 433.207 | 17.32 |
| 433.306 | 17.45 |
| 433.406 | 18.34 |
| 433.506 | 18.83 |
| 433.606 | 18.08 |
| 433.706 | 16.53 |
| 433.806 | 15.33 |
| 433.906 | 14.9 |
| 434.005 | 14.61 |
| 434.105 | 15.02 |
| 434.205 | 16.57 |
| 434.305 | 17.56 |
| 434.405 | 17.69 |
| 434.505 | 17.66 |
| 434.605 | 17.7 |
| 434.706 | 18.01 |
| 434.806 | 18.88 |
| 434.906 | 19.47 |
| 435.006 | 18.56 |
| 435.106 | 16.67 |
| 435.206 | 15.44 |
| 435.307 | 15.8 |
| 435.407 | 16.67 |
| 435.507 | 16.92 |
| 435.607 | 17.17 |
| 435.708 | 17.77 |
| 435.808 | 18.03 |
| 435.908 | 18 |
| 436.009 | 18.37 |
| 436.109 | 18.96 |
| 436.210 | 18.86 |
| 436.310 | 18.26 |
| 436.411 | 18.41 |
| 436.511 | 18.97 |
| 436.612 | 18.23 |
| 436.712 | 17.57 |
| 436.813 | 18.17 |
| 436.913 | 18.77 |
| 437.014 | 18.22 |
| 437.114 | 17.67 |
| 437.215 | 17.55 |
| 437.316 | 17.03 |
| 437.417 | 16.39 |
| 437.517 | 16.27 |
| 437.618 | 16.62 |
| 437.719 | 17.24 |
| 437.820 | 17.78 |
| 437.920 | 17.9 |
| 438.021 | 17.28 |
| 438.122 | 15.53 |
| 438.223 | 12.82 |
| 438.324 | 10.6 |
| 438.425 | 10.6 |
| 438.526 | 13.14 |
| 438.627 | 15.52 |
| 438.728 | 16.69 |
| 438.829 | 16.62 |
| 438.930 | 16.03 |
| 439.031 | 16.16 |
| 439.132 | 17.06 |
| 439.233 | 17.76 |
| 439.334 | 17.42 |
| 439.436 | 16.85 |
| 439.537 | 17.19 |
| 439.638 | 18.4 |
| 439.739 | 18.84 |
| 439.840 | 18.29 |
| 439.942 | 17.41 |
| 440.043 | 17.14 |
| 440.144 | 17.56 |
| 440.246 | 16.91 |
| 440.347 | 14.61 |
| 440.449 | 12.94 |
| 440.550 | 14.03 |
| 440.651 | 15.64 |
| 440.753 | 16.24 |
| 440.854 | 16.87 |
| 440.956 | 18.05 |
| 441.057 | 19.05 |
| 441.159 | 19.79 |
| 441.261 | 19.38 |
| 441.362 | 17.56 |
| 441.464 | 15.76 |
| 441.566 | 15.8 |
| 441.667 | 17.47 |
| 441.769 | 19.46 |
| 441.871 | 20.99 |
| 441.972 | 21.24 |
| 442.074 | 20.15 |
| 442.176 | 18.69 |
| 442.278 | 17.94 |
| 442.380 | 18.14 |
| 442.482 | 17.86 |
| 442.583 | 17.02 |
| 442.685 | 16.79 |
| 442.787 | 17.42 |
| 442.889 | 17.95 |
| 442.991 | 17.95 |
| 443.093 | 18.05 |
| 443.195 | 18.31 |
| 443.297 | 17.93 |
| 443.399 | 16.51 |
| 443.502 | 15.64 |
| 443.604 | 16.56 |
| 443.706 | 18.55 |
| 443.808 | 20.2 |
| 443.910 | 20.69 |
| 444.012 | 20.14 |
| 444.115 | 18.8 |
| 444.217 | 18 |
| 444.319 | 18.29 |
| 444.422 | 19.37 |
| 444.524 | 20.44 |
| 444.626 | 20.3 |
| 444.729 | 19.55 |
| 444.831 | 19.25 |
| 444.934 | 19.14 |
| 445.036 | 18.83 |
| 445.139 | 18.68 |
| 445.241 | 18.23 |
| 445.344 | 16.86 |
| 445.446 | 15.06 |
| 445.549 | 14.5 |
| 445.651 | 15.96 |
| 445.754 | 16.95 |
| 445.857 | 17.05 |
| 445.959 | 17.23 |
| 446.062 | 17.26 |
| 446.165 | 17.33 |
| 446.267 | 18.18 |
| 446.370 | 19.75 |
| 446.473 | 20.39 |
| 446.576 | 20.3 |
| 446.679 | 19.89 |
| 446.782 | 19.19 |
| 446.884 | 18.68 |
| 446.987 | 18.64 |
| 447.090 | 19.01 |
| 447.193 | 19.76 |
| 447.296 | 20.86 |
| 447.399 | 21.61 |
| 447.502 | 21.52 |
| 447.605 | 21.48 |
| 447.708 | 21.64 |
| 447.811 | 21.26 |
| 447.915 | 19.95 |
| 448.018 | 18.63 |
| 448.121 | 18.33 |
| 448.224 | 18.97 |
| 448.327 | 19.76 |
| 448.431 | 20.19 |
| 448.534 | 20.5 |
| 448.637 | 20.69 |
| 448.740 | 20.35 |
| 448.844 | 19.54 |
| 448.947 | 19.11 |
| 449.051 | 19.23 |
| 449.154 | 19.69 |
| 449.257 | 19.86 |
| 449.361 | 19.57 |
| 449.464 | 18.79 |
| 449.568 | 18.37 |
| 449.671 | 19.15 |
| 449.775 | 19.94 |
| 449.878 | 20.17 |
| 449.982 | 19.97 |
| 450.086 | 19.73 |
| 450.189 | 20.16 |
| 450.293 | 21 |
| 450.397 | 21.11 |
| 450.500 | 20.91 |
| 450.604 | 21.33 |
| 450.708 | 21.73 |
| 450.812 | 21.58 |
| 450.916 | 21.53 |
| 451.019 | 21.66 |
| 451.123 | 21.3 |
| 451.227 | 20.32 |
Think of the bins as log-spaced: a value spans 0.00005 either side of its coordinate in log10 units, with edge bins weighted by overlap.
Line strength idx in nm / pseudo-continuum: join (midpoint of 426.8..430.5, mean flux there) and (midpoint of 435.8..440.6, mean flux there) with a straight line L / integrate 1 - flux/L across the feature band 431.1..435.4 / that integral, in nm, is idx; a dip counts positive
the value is -0.449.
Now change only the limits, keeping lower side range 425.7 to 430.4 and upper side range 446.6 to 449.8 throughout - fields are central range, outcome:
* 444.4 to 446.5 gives 0.101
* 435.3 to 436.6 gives -0.146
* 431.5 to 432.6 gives -0.095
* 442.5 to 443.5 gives 0.043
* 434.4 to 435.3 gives -0.109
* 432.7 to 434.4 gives -0.173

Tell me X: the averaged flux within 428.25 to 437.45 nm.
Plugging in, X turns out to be 15.5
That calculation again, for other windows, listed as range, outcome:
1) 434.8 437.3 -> 17.9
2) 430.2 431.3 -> 11.1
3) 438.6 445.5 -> 17.8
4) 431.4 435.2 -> 16.8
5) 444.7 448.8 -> 19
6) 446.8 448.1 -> 20.2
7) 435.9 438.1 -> 17.8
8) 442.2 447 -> 18.2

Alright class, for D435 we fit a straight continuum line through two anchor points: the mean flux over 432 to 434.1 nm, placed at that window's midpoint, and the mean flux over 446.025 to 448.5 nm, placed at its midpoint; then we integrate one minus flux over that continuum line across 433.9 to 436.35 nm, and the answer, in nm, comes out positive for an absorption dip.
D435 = -0.12 nm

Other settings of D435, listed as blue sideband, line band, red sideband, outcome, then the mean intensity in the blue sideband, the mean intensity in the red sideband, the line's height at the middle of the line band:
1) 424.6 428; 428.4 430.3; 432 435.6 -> 0.33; 14.5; 16.6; 15.4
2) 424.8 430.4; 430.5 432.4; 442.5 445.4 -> 0.07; 13.9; 18.4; 14.9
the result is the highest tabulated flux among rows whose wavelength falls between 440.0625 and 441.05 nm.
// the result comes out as 18.05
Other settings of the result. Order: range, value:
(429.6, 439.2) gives 19.47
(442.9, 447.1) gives 20.69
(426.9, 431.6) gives 17.11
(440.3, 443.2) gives 21.24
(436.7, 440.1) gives 18.84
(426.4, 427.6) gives 18.44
